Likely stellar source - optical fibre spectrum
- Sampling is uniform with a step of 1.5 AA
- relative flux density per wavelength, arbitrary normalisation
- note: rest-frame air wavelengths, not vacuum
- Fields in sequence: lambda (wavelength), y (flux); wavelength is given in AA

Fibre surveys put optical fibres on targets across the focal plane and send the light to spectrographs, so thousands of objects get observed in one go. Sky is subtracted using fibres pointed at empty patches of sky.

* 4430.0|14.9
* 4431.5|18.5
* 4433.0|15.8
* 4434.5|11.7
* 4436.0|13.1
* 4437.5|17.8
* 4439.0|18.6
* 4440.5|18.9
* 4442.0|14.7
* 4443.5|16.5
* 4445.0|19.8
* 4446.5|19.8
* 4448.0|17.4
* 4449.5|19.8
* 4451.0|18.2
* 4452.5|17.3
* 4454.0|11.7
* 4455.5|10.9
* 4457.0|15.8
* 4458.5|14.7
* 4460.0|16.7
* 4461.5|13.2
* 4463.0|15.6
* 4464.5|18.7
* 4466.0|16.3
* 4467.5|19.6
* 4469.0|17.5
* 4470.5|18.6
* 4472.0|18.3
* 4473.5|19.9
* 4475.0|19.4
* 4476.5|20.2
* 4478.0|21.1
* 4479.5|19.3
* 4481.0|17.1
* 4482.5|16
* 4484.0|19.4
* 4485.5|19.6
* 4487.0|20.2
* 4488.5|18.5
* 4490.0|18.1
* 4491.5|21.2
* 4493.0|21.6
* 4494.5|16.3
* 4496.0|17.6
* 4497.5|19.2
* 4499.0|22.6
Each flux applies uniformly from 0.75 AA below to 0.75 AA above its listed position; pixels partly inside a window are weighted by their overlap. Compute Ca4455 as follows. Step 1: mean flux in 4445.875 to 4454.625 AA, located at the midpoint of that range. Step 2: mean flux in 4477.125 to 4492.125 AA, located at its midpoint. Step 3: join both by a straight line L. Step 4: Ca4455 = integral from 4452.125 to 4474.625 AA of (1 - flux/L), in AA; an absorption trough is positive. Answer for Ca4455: 2.13 AA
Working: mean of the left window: 17.4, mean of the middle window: 16.4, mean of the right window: 19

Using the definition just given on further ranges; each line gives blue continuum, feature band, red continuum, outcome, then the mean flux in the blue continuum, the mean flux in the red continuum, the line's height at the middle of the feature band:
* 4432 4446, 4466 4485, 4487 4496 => -0.5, 16.4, 19.1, 18.3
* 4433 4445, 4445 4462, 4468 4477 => 1.1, 16.1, 19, 17.4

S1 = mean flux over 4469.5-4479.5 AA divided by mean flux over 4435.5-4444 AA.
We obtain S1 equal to 1.17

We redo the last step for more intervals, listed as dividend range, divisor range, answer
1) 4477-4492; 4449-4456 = 1.22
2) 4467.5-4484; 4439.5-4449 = 1.05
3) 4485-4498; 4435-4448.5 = 1.11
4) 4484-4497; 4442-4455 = 1.11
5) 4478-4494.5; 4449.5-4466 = 1.23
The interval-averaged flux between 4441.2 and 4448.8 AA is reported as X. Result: 17.7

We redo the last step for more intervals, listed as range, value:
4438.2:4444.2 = 17.2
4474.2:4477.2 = 19.8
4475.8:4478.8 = 20.6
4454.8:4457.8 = 13.4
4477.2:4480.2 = 20.2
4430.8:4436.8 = 14.8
